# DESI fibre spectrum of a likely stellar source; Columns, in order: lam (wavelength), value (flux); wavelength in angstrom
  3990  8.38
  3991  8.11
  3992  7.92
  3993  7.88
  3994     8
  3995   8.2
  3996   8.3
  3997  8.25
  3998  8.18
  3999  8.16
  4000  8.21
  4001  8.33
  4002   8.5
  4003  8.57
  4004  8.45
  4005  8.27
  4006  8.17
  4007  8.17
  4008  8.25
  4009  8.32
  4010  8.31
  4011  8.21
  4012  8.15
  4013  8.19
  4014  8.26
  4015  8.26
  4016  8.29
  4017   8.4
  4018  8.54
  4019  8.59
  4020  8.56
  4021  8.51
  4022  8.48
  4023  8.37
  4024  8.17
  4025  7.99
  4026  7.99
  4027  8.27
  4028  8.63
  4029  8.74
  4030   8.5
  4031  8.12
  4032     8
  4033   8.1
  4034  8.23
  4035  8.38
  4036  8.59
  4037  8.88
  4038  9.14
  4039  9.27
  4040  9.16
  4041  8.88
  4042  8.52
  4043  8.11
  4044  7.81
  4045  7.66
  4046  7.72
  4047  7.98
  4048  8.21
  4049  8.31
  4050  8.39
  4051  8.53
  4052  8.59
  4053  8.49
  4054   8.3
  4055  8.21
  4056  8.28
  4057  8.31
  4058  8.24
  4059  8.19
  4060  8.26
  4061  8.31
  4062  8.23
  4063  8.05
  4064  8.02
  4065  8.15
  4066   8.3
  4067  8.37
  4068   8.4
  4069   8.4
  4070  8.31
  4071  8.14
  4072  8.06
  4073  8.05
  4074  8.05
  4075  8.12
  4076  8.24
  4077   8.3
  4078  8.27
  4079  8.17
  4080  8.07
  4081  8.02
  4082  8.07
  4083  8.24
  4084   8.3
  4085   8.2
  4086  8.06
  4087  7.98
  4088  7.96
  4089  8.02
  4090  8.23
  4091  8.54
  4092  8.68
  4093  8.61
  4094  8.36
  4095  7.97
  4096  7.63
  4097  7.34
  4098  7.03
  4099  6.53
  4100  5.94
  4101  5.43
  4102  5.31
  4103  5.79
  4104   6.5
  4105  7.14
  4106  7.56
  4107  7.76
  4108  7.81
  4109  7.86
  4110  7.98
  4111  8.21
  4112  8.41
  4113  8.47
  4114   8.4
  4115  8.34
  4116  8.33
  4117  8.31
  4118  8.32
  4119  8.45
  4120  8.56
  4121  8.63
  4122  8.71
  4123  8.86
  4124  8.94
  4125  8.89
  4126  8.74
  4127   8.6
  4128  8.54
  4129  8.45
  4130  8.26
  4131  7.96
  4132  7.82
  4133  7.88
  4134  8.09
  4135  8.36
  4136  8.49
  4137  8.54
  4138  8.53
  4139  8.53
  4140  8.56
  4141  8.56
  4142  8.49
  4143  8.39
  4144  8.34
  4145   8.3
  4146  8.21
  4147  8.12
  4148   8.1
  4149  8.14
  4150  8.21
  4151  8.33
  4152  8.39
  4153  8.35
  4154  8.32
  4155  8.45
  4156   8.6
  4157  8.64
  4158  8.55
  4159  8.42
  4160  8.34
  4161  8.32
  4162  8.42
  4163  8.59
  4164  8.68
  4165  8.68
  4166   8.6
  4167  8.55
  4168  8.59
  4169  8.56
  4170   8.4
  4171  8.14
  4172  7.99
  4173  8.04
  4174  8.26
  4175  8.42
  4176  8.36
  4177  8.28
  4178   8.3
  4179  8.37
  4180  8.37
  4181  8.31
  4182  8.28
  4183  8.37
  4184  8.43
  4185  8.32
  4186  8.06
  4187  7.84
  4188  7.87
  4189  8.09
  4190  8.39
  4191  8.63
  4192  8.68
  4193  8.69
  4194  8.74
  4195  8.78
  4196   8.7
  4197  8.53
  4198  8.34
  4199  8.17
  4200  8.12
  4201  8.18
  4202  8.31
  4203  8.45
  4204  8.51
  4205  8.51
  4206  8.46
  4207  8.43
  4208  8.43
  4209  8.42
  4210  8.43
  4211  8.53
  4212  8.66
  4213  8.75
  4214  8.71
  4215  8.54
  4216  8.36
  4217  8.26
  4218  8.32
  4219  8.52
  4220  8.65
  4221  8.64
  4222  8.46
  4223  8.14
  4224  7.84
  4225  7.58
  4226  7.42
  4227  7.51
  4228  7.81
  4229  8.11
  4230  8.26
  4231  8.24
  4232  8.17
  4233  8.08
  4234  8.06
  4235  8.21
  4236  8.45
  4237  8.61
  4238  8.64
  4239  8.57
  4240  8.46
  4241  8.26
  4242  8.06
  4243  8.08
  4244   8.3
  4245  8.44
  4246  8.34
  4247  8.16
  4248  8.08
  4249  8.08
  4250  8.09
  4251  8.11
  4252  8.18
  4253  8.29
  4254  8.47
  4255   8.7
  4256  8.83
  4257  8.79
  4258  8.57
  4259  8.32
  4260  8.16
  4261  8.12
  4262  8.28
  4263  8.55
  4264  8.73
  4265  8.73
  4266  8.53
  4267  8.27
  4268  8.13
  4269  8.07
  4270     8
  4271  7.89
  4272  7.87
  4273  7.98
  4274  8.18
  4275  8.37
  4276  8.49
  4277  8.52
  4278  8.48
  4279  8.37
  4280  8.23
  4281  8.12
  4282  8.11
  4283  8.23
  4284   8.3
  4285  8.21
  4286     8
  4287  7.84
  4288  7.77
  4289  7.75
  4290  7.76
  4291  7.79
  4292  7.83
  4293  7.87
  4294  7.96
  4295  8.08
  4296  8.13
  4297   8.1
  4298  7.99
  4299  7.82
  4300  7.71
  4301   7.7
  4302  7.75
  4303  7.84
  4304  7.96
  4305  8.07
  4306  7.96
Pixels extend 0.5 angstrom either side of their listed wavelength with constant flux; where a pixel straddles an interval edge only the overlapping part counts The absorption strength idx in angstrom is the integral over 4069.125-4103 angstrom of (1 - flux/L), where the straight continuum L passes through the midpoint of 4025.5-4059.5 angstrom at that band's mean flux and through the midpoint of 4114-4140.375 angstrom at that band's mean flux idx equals 2.46 angstrom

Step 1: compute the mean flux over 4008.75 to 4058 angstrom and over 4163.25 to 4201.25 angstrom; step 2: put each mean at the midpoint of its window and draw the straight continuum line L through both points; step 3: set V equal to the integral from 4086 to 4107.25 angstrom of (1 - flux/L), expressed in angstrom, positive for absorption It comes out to 2.6 angstrom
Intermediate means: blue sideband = 8.36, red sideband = 8.37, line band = 7.36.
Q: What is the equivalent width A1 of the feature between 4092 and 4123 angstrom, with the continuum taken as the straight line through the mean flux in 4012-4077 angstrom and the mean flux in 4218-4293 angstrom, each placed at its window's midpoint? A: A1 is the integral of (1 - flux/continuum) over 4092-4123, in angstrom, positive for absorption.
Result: 2.2 angstrom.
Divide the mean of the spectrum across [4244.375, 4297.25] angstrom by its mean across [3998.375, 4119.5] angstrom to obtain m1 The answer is 1.01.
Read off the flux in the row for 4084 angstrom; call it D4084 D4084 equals 8.3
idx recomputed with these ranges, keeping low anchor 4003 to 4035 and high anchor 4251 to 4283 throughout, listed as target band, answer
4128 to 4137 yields 0.12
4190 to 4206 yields -0.31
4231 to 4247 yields 0.03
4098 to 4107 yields 2.08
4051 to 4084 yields 0.33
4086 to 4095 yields 0.05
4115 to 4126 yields -0.37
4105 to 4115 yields 0.36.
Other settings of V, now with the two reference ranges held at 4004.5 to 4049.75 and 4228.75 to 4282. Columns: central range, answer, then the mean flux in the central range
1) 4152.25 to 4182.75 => -0.31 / 8.41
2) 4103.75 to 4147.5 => 0.22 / 8.29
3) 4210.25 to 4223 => -0.32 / 8.52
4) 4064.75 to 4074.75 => 0.14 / 8.22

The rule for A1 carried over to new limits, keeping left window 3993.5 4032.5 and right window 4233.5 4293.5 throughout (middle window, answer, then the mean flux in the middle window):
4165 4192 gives -0.2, 8.31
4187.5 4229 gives -0.5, 8.35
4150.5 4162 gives -0.2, 8.43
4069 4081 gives 0.2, 8.17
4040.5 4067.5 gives 0.2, 8.24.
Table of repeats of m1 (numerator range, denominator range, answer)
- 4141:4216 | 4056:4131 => 1.05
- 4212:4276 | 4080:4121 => 1.06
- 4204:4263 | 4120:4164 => 0.99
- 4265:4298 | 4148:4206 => 0.97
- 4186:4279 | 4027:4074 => 1.00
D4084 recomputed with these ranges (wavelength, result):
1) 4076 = 8.24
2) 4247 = 8.16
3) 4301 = 7.7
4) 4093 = 8.61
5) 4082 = 8.07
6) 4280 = 8.23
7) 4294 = 7.96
